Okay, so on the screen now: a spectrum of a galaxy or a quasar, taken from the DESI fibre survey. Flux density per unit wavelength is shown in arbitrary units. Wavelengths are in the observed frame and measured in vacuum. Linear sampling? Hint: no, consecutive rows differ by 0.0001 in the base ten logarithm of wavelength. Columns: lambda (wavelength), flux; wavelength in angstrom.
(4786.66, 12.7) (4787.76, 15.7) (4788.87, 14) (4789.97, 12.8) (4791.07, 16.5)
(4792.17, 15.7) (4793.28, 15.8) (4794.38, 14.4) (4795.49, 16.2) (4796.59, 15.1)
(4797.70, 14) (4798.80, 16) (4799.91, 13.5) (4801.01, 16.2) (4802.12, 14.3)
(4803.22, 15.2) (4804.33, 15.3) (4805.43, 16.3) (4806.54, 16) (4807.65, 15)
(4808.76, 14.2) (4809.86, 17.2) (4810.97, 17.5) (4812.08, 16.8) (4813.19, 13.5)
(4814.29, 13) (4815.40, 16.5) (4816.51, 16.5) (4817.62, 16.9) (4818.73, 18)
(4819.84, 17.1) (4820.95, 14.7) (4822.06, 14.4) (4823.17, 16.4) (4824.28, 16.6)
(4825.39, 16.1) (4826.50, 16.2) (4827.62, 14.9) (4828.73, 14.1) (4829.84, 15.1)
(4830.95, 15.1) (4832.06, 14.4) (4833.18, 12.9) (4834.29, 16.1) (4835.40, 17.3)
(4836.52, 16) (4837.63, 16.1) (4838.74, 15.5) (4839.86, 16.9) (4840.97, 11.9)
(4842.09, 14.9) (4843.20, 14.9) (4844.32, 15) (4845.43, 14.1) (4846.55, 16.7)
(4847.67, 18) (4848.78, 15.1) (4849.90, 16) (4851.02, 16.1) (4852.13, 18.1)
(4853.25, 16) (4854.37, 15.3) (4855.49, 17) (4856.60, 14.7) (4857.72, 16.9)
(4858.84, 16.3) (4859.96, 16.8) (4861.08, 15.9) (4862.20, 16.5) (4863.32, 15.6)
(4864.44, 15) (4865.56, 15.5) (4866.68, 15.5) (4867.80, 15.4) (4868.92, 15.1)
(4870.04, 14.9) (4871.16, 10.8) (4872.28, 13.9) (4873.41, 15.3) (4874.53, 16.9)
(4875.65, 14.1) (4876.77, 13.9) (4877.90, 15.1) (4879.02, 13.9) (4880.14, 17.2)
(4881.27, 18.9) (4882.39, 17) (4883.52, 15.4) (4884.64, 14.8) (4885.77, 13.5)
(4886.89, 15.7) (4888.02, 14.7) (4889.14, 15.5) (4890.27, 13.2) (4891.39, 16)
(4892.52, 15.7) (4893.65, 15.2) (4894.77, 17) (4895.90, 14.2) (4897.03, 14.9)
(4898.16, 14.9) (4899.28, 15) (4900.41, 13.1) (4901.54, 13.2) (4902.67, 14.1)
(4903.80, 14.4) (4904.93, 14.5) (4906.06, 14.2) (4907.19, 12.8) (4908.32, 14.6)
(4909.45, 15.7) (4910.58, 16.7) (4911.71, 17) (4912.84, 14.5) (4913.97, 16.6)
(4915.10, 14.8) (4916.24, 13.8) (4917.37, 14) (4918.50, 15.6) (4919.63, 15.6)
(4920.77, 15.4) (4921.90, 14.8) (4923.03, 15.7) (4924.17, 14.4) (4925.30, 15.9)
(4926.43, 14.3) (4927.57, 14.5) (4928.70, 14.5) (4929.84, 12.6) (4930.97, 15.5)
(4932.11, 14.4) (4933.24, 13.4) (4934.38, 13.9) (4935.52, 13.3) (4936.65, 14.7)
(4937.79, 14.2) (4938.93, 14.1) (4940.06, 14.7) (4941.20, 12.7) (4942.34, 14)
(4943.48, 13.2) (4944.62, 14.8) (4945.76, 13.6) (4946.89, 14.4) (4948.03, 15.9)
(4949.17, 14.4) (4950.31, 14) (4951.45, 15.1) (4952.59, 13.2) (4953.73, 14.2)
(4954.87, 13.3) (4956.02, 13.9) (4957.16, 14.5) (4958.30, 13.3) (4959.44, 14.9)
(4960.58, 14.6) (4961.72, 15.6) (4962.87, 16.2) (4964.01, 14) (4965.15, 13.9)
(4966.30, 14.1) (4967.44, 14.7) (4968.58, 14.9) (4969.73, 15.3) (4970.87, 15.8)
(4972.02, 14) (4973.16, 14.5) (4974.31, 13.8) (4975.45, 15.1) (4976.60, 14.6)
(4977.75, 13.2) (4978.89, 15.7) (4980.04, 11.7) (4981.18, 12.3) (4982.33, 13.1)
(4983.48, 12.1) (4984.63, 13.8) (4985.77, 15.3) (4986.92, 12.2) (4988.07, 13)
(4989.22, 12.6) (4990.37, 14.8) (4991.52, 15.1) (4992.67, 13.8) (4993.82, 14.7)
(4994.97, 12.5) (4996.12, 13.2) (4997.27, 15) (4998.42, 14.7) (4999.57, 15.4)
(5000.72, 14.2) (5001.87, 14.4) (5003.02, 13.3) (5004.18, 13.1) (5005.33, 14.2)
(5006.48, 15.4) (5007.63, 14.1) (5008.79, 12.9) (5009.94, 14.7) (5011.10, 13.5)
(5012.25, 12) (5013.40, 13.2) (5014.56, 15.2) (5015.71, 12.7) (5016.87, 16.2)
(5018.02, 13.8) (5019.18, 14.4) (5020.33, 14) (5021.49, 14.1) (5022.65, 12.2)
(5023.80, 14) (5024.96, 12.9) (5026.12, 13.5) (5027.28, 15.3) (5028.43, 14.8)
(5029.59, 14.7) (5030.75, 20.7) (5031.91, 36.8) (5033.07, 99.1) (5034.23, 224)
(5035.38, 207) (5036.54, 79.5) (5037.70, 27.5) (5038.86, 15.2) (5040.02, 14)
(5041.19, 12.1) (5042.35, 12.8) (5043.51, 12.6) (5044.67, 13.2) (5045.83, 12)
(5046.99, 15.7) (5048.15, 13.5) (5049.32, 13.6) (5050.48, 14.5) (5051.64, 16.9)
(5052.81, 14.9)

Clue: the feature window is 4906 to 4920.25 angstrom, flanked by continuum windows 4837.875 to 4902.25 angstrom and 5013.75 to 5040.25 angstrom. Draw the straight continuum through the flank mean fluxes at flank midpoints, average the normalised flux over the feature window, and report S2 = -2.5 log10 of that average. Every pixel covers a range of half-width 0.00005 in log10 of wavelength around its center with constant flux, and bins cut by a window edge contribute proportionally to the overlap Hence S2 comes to 0.42 mag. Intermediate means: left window 15.3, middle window 15.1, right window 40.2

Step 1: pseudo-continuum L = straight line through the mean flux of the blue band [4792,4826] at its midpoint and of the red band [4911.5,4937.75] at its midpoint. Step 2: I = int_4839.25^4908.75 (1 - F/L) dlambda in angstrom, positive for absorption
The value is -0.5 angstrom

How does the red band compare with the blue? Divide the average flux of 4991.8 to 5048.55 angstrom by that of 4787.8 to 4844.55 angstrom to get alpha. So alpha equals 1.70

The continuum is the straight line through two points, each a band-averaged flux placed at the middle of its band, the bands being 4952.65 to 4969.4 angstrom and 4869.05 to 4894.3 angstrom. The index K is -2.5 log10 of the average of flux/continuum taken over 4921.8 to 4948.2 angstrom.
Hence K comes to 0.03 mag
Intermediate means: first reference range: 15.1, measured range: 14.3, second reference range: 14.4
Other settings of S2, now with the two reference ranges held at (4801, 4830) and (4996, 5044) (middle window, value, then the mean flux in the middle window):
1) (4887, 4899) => 0.33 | 15.2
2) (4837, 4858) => 0.13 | 15.7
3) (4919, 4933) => 0.46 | 14.8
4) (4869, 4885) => 0.27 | 15.2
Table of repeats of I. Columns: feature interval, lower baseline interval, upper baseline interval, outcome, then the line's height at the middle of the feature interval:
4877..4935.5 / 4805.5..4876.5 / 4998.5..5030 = 0.2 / 15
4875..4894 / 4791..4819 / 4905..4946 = -0.5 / 14.9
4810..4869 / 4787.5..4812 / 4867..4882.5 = -2.0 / 15.2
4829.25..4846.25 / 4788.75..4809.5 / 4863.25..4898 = 0.0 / 15.1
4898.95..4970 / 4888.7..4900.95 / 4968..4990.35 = -0.2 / 14.5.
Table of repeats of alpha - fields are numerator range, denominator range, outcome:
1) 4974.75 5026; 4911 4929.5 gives 0.92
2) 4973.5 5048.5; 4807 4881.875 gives 1.48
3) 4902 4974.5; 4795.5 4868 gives 0.93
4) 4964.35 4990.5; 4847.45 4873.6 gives 0.89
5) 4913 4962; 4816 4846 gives 0.93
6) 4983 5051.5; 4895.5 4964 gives 1.65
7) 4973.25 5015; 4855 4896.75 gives 0.90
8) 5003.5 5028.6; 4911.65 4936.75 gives 0.95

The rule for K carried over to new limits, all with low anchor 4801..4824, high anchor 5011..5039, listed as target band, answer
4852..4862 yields 0.25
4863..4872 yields 0.42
